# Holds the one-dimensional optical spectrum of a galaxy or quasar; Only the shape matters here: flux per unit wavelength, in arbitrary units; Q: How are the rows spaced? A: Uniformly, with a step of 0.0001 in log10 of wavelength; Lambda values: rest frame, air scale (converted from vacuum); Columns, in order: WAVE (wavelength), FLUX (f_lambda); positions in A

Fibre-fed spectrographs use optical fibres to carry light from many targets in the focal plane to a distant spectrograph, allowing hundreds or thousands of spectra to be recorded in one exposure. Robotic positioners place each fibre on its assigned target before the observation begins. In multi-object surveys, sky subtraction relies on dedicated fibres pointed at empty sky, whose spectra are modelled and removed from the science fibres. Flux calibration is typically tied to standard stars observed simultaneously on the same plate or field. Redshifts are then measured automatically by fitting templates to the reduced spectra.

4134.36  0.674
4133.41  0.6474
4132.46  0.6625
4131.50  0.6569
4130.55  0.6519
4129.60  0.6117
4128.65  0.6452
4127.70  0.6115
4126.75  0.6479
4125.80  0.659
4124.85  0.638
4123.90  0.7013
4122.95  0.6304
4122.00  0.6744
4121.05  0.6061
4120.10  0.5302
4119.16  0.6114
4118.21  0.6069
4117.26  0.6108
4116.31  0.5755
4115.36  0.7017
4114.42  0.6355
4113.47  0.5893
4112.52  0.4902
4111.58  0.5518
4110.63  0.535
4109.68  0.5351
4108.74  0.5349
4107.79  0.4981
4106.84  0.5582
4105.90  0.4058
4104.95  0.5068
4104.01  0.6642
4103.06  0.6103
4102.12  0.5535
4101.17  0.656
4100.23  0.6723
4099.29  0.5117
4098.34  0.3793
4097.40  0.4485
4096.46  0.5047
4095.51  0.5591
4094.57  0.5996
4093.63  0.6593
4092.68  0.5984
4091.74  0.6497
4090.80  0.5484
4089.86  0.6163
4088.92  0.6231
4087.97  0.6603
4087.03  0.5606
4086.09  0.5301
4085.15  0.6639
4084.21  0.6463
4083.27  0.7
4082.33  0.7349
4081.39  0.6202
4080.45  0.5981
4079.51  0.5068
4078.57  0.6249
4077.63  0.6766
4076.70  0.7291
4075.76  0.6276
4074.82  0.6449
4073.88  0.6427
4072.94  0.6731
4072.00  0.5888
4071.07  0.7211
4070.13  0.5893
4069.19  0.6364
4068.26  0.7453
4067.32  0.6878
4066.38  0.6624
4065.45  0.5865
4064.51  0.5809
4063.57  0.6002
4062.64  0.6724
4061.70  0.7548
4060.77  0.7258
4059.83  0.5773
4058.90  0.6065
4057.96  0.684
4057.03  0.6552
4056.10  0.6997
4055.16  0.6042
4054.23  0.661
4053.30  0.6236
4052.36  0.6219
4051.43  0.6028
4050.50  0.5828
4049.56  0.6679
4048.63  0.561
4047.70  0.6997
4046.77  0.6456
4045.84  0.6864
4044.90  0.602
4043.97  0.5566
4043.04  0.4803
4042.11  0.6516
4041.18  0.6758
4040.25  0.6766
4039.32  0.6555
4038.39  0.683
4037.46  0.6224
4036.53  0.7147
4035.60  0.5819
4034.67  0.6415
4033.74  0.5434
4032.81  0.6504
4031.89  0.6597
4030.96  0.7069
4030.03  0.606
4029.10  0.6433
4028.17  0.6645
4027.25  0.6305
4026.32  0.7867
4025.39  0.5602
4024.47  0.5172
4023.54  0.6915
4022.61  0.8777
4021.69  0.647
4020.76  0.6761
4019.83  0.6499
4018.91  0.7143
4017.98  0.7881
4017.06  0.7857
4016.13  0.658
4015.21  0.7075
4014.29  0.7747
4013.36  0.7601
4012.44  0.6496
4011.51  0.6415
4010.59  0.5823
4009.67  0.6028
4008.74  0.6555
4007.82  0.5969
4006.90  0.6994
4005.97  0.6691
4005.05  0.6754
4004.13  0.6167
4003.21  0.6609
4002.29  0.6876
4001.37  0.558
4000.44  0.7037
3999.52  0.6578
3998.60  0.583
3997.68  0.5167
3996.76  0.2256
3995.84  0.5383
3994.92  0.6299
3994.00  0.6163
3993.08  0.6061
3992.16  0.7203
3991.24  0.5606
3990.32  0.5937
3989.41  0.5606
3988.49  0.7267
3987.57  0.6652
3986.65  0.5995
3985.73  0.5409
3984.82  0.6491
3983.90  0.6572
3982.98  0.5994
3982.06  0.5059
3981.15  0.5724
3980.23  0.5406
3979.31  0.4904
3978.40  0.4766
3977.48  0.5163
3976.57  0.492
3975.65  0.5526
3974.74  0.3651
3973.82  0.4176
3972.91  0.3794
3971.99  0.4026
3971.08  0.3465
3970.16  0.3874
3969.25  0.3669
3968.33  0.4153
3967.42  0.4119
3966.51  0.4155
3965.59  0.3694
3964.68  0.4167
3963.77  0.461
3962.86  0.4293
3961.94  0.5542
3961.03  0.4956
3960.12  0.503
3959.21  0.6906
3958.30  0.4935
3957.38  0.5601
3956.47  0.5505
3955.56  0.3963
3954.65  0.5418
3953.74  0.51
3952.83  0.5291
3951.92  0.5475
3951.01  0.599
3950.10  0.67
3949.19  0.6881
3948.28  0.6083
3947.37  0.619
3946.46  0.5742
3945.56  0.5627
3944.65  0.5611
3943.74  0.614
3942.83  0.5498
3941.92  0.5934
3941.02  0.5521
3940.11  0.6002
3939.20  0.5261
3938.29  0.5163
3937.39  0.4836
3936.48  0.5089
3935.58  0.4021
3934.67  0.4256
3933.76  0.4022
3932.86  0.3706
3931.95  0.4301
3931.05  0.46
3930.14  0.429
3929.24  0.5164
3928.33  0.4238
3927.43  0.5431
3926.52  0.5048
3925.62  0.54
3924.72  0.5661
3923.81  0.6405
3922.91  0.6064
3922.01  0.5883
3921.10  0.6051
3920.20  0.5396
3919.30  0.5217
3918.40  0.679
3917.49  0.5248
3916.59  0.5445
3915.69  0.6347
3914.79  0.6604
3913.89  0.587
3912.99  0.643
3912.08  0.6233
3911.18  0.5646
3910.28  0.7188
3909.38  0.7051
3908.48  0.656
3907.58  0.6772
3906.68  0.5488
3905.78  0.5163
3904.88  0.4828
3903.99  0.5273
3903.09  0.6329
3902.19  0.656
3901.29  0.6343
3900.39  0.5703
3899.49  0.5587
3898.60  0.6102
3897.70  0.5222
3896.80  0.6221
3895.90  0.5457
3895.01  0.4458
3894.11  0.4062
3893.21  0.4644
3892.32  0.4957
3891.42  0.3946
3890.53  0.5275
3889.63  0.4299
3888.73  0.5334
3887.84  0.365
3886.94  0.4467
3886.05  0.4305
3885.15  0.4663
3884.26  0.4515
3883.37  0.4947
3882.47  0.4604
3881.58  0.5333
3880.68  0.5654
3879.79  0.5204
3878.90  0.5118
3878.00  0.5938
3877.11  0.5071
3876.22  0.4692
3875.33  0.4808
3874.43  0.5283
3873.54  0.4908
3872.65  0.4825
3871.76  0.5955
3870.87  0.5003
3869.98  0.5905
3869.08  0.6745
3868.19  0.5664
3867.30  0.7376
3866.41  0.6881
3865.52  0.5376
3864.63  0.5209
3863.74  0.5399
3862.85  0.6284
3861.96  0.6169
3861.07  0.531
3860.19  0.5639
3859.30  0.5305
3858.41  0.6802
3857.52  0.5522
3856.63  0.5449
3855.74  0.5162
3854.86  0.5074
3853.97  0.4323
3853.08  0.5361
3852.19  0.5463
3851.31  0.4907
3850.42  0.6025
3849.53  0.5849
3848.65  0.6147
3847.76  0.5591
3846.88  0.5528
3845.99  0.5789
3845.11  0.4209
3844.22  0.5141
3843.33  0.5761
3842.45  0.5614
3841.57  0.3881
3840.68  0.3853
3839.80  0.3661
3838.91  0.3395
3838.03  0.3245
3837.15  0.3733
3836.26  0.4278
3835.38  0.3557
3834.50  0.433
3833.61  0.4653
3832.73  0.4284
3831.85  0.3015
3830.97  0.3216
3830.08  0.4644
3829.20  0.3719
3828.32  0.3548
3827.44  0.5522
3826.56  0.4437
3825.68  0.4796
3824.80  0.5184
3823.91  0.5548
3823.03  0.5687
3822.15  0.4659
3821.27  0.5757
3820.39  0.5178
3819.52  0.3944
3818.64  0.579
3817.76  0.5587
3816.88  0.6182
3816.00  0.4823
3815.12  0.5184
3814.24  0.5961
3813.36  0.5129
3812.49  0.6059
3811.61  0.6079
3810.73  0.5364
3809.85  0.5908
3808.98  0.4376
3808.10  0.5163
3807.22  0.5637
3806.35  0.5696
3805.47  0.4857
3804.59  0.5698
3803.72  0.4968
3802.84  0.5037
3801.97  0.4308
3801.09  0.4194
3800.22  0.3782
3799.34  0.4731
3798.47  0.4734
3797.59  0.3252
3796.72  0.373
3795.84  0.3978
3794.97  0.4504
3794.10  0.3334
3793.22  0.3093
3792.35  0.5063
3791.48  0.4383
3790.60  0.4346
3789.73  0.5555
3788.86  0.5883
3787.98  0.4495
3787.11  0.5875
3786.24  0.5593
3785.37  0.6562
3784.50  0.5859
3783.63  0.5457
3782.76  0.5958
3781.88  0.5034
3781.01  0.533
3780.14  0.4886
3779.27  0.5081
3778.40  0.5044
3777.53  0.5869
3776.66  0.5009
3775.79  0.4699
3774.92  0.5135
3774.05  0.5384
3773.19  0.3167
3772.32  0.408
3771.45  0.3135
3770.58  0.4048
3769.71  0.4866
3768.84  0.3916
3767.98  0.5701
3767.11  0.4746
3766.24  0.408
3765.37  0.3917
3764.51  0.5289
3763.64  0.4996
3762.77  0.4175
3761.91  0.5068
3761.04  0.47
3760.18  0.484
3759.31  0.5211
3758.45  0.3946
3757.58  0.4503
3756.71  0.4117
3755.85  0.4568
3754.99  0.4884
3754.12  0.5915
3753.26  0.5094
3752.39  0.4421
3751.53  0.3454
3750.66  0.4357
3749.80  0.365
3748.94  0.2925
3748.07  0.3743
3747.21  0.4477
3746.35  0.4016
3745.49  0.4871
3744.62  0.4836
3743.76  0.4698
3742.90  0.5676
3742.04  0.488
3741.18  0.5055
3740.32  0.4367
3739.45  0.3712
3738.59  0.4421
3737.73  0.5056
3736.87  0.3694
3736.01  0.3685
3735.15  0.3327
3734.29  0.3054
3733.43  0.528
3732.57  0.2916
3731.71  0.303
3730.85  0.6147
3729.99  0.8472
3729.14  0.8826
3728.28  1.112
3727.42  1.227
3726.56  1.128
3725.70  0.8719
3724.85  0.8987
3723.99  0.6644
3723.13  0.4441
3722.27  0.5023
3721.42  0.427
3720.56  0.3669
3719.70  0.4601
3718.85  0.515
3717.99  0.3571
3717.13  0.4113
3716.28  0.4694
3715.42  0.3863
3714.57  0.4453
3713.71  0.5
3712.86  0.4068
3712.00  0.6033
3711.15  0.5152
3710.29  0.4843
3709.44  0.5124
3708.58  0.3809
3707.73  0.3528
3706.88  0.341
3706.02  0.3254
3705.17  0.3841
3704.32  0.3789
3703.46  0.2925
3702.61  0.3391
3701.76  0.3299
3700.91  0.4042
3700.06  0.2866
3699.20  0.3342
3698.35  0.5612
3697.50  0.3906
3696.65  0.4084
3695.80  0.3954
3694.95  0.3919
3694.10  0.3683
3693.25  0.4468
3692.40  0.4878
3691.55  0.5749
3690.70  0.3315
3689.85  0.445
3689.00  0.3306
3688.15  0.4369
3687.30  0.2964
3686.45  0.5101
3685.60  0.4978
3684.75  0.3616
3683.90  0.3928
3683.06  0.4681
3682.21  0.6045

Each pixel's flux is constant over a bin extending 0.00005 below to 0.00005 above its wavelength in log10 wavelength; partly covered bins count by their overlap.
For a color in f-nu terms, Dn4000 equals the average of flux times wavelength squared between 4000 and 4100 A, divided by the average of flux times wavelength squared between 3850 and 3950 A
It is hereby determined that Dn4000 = 1.3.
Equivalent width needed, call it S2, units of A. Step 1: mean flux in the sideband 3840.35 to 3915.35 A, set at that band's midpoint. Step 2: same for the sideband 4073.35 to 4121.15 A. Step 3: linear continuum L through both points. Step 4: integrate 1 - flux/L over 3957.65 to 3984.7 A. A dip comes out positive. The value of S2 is 4.2 A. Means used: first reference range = 0.545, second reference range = 0.59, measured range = 0.476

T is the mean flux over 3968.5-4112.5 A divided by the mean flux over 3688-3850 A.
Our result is 1.27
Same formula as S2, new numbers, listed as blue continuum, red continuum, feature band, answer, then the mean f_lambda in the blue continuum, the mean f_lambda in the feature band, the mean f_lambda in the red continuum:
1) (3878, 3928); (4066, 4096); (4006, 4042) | -3.6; 0.55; 0.668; 0.635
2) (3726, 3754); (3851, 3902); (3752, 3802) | 5.1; 0.523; 0.472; 0.53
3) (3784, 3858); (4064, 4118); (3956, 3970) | 1.9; 0.488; 0.474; 0.6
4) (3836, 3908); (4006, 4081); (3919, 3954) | 2.1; 0.524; 0.537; 0.652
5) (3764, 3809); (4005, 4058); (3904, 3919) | -1.0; 0.478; 0.607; 0.655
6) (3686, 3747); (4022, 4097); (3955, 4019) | 4.6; 0.482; 0.562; 0.637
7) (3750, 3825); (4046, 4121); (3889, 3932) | -1.5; 0.489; 0.558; 0.611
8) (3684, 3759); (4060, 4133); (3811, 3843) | 2.7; 0.472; 0.468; 0.612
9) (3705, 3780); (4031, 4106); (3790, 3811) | 2.3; 0.491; 0.459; 0.623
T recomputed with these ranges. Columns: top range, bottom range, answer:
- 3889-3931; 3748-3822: 1.16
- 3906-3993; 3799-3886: 1.06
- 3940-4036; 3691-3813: 1.21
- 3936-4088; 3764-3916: 1.18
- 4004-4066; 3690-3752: 1.36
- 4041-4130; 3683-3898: 1.26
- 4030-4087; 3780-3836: 1.31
